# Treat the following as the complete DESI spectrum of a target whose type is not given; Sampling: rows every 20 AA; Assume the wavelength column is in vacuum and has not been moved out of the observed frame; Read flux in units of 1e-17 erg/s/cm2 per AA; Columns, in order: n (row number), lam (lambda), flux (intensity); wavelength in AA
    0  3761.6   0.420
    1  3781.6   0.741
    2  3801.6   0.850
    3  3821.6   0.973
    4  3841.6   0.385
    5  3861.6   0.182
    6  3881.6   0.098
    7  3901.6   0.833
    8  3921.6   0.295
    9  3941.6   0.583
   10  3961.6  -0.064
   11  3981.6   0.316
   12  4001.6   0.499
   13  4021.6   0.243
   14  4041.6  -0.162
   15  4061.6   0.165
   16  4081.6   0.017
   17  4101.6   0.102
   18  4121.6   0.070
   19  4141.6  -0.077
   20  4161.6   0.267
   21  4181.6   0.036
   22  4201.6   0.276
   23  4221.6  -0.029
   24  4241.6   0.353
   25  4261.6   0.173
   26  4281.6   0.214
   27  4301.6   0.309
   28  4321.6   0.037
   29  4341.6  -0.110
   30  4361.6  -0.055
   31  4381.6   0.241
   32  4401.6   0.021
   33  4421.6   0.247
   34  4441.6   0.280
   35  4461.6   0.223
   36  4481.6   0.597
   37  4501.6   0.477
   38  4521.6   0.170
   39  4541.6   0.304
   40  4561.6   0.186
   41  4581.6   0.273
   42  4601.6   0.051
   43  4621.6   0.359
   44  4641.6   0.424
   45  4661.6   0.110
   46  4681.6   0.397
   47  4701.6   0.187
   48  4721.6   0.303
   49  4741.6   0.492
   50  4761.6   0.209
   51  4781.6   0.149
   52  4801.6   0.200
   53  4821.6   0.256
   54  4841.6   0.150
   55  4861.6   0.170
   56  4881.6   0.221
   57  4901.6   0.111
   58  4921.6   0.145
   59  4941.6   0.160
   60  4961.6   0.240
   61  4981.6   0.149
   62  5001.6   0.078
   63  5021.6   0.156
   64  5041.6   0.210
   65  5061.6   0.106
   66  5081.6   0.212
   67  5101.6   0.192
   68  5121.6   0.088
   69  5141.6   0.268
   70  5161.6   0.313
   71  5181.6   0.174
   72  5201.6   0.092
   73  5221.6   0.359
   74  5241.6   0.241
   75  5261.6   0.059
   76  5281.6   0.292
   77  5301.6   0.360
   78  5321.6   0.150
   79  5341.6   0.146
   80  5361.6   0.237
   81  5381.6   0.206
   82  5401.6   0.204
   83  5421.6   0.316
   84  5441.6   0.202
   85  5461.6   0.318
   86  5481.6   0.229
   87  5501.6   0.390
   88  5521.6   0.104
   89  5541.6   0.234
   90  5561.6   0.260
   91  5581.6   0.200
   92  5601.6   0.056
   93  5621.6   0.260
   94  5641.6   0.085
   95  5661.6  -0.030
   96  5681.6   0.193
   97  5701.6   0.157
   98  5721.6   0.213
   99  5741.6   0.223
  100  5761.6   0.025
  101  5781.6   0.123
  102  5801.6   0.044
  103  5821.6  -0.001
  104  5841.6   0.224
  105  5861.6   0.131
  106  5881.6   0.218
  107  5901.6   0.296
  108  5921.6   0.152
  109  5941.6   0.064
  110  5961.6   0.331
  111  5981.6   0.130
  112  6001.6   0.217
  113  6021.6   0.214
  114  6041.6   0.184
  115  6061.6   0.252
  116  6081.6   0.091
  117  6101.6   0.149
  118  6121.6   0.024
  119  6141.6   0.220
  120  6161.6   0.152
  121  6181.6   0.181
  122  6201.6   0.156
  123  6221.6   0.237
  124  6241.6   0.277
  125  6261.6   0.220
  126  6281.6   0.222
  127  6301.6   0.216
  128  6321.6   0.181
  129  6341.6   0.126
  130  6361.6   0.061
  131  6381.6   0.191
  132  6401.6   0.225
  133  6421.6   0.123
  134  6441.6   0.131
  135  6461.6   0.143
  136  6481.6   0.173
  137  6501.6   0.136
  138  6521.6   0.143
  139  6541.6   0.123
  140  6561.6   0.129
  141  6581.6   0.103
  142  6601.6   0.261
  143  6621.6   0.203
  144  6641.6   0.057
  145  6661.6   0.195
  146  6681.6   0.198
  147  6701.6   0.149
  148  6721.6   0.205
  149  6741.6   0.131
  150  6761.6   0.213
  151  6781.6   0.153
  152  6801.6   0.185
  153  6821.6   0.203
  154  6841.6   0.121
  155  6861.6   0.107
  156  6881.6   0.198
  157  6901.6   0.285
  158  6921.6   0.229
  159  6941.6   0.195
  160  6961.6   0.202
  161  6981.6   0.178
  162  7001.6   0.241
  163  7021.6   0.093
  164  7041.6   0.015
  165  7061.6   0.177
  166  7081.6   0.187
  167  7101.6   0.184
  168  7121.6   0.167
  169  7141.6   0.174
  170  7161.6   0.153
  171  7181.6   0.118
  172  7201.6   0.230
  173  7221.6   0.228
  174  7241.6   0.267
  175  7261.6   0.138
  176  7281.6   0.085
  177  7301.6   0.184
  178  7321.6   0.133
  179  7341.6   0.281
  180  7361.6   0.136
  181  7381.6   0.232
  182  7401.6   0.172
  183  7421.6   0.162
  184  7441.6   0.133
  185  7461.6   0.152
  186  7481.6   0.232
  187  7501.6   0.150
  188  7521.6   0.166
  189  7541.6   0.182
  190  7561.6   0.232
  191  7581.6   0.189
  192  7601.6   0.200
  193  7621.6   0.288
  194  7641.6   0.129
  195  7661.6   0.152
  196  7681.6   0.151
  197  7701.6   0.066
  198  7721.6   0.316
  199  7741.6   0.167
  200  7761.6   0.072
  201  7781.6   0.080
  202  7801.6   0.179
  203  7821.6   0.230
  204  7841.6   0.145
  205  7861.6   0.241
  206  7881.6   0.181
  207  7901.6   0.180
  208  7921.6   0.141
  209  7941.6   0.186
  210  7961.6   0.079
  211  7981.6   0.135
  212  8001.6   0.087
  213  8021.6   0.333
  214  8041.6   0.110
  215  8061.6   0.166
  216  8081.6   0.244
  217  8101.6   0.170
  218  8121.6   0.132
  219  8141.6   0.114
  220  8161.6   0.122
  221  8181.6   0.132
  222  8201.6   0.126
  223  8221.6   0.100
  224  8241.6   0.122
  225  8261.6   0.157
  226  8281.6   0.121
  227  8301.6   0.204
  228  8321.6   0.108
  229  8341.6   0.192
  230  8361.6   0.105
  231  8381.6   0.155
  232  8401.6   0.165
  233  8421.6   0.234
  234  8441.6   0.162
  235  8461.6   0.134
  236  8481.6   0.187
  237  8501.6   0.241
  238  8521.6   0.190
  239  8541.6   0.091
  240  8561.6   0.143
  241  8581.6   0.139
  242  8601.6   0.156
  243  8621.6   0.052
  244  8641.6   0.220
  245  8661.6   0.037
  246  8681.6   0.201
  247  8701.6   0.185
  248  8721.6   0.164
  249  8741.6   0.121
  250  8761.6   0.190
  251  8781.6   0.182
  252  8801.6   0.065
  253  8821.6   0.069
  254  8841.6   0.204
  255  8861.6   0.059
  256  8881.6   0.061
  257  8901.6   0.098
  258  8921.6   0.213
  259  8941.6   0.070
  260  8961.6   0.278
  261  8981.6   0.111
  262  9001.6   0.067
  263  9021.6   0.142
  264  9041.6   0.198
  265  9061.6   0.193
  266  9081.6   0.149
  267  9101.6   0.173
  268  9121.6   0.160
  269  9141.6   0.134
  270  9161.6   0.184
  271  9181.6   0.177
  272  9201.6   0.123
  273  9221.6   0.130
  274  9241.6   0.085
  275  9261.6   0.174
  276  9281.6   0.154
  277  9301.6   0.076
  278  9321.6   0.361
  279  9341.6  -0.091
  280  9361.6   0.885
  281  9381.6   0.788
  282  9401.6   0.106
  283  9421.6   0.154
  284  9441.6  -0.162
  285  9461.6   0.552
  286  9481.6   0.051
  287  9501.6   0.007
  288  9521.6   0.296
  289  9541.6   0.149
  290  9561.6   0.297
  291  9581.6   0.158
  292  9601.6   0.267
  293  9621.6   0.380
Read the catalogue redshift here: 1.513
